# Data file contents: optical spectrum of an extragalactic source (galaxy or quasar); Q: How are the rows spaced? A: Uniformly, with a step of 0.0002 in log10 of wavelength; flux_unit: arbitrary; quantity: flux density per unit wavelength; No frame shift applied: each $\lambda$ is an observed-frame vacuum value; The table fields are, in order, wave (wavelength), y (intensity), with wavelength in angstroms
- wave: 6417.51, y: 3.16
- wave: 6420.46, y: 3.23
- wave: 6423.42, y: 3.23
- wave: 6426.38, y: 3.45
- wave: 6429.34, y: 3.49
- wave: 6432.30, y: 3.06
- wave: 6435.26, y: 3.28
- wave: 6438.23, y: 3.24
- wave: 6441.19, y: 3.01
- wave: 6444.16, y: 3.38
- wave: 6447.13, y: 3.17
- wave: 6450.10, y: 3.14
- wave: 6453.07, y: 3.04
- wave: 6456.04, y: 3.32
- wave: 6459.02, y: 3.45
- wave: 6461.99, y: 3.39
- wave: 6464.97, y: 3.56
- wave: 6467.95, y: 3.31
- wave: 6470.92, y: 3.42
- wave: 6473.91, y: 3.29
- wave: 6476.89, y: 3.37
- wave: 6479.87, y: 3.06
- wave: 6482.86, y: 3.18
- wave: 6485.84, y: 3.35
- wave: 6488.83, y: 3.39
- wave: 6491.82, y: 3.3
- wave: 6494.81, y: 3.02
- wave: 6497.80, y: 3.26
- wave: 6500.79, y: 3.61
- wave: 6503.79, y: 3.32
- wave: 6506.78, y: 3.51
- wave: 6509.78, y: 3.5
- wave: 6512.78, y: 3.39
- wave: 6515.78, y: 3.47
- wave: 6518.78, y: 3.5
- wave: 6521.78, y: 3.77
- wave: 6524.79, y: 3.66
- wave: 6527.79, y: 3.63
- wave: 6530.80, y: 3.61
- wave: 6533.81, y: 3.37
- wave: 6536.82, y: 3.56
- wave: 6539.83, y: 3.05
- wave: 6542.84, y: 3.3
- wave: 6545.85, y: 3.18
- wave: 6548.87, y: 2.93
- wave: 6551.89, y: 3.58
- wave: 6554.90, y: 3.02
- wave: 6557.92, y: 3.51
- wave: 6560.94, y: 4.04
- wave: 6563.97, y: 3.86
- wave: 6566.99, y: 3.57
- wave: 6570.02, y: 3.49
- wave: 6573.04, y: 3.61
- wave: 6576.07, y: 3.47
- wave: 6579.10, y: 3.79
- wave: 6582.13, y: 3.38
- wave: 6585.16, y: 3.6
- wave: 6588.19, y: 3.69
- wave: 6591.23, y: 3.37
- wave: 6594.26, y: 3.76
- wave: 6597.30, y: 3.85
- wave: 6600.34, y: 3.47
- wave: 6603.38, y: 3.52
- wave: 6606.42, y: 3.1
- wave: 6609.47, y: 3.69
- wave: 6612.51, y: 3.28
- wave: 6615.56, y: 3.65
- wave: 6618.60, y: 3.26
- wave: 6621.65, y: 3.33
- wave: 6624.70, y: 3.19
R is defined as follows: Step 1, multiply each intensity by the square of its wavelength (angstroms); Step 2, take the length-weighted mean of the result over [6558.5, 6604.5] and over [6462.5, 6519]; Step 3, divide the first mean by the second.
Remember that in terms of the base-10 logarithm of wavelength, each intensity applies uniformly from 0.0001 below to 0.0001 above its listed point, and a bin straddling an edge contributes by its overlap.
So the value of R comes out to 1.1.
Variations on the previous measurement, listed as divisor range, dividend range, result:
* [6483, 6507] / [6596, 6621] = 1.08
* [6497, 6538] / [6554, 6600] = 1.04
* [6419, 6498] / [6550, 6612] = 1.13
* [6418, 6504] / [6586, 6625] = 1.11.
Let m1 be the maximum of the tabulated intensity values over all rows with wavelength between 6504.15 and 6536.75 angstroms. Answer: 3.77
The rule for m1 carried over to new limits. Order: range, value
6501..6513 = 3.51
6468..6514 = 3.61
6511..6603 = 4.04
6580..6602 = 3.85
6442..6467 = 3.56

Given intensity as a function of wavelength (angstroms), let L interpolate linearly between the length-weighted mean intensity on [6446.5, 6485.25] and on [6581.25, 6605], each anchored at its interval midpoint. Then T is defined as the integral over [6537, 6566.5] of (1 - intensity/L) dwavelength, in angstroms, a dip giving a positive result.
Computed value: 0.8 angstroms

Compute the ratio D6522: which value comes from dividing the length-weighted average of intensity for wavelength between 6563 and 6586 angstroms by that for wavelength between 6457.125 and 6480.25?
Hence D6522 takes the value 1.1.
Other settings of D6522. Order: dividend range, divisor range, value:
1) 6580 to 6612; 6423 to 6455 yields 1.10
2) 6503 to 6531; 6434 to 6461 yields 1.10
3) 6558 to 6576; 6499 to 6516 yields 1.06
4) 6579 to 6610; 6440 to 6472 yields 1.08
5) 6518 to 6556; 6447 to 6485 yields 1.03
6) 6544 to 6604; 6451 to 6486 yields 1.07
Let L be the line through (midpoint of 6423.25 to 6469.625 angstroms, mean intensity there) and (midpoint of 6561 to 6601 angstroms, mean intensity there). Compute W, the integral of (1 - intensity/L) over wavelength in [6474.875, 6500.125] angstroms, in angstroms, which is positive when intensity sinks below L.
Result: 1.0 angstroms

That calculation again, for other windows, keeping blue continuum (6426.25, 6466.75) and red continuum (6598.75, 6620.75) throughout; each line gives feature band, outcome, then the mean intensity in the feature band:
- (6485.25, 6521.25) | -0.73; 3.4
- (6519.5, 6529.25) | -0.95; 3.67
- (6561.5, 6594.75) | -2.07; 3.61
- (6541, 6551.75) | 0.56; 3.19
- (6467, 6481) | 0.03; 3.3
